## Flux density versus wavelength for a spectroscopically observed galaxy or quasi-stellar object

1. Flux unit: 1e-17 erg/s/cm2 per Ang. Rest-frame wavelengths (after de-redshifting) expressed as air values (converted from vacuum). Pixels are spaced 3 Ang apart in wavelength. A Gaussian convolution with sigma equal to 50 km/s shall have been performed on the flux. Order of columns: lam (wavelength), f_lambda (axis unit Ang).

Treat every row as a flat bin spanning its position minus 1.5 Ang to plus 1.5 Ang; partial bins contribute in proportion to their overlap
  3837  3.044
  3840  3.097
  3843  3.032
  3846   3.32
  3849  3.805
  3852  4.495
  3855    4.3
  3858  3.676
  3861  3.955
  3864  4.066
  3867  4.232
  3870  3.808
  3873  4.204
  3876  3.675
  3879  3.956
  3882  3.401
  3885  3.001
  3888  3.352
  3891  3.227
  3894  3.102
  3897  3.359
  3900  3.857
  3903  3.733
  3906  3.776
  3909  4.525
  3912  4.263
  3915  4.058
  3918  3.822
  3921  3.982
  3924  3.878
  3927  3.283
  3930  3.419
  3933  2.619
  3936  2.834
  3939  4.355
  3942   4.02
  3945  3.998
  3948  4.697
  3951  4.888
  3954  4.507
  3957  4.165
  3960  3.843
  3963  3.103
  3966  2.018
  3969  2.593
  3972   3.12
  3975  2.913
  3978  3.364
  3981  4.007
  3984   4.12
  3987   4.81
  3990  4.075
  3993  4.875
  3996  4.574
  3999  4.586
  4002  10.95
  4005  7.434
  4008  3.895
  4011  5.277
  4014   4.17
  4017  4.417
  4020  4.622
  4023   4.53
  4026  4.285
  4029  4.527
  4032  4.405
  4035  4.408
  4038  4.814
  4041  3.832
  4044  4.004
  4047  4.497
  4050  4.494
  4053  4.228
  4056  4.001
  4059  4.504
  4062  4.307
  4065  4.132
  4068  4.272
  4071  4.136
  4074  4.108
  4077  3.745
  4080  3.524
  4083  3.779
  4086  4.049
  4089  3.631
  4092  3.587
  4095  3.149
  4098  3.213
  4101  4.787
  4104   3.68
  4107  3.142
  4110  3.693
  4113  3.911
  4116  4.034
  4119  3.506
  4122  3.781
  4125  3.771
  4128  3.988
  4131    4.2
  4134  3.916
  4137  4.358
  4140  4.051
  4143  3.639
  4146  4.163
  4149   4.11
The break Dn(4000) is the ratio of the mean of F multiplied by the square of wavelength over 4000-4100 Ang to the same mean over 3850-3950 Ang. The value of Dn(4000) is 1.26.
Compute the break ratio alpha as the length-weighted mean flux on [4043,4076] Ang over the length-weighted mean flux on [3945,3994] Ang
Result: 1.1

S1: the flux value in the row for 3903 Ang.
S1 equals 3.733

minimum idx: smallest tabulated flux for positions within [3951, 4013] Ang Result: 2.018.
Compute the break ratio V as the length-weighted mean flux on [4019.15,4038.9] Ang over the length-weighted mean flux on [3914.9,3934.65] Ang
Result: 1.27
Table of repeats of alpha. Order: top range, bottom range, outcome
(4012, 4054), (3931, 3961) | 1.10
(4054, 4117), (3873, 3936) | 1.07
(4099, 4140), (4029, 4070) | 0.91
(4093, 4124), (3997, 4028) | 0.68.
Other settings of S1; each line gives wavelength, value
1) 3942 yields 4.02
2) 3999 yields 4.586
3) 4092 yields 3.587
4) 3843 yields 3.032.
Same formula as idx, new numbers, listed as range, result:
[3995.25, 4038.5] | 3.895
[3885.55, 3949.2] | 2.619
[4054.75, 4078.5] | 3.745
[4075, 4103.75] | 3.149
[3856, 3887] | 3.001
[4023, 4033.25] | 4.285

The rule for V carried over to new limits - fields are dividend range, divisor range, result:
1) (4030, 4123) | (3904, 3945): 1.06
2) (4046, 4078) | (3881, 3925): 1.14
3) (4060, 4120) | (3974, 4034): 0.80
